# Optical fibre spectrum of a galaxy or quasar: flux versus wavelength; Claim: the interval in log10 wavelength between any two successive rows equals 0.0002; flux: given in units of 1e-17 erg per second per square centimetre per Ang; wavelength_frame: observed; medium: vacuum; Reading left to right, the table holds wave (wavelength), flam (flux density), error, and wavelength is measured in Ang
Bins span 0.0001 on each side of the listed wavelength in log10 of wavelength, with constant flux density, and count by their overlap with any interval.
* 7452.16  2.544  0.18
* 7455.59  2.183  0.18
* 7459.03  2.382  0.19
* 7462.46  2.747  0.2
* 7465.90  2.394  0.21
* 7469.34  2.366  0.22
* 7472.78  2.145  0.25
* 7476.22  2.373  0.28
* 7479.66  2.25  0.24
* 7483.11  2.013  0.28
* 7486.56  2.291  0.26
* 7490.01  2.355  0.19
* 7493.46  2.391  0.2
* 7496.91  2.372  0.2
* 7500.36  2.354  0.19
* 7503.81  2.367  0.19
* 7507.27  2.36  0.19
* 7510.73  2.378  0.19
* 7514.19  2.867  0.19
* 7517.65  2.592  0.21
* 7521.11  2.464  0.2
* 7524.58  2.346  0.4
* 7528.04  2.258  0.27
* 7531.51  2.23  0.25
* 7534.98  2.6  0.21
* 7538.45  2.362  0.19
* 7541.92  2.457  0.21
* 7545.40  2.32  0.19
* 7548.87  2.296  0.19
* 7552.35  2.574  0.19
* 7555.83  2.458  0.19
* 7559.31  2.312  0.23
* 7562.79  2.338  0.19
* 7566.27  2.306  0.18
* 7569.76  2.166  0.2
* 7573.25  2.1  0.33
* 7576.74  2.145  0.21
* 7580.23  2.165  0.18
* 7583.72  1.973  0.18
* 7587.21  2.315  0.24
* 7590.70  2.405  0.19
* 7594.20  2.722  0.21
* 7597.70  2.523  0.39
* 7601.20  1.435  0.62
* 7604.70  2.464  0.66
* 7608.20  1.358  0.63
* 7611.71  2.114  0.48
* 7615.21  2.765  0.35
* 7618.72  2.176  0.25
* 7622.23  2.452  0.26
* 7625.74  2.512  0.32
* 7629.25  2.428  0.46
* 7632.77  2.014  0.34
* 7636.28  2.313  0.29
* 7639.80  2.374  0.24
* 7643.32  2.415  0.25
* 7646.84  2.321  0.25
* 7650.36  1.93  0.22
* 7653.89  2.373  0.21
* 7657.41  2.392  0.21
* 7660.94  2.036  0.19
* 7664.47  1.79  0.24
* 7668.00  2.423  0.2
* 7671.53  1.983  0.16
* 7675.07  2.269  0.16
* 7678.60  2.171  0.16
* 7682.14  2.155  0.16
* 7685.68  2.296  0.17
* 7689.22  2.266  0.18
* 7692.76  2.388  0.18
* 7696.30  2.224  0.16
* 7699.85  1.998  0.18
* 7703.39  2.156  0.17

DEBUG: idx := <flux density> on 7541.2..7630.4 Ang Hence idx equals 2.28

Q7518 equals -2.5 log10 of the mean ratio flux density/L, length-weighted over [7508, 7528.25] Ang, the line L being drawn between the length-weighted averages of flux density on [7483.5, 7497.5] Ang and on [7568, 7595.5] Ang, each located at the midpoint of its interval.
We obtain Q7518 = -0.09 mag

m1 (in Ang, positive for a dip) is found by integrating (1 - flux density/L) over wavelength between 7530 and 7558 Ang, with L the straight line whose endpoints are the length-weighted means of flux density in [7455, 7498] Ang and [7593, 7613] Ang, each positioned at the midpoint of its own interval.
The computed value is -2.71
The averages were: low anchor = 2.33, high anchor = 2.08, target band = 2.41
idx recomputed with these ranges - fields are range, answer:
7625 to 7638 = 2.3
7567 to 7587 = 2.13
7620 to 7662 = 2.3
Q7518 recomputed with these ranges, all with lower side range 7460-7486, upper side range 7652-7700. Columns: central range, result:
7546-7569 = -0.04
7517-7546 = -0.05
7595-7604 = 0.07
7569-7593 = 0.03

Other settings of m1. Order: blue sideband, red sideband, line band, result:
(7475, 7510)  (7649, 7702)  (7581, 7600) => -0.90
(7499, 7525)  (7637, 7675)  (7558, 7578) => 1.21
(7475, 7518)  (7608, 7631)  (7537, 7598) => 0.46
